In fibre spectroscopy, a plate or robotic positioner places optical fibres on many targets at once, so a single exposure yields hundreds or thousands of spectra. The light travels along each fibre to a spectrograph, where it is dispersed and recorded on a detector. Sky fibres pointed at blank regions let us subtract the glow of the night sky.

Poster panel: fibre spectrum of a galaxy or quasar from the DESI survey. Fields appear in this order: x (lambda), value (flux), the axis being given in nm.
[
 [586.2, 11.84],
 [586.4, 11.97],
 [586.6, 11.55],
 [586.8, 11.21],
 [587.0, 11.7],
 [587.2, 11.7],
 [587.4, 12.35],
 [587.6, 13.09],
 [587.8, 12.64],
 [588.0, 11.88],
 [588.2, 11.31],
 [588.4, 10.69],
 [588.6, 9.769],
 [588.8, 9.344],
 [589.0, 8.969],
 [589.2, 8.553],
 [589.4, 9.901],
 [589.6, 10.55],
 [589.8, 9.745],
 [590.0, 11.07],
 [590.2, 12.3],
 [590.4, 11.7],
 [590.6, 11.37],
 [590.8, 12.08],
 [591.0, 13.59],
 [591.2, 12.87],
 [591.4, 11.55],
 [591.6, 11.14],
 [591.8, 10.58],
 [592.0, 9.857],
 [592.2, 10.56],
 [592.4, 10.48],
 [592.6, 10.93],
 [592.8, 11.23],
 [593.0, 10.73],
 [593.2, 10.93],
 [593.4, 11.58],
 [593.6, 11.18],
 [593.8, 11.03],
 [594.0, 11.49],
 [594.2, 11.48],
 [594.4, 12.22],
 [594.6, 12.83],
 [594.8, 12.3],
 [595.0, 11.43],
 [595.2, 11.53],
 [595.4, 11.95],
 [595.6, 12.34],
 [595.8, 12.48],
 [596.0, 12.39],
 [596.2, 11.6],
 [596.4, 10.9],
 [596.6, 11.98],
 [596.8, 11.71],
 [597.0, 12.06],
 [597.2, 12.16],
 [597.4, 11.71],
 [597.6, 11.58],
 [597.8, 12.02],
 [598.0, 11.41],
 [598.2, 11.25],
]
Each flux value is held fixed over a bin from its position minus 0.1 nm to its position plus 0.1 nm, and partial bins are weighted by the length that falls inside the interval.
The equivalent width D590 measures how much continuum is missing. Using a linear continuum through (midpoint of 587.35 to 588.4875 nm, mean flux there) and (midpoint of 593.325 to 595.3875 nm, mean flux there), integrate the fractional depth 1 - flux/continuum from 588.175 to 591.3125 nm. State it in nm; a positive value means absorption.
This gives 0.278 nm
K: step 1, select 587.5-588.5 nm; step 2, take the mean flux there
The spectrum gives 11.9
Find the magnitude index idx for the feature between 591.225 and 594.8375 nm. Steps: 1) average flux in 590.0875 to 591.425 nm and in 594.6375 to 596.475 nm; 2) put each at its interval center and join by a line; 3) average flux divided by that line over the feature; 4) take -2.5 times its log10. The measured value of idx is 0.078 mag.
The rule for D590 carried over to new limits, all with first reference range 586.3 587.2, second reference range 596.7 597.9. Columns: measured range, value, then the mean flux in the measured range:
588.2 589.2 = 0.16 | 9.74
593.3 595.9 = -0.01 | 11.8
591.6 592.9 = 0.12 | 10.6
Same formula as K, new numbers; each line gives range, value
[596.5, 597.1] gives 11.9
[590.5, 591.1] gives 12.3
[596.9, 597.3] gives 12.1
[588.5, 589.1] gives 9.36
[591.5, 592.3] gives 10.5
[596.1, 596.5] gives 11.2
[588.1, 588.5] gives 11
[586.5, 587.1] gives 11.5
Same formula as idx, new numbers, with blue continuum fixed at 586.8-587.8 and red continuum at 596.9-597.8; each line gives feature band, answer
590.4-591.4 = -0.02 mag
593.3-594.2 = 0.06 mag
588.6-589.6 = 0.28 mag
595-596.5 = 0.01 mag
